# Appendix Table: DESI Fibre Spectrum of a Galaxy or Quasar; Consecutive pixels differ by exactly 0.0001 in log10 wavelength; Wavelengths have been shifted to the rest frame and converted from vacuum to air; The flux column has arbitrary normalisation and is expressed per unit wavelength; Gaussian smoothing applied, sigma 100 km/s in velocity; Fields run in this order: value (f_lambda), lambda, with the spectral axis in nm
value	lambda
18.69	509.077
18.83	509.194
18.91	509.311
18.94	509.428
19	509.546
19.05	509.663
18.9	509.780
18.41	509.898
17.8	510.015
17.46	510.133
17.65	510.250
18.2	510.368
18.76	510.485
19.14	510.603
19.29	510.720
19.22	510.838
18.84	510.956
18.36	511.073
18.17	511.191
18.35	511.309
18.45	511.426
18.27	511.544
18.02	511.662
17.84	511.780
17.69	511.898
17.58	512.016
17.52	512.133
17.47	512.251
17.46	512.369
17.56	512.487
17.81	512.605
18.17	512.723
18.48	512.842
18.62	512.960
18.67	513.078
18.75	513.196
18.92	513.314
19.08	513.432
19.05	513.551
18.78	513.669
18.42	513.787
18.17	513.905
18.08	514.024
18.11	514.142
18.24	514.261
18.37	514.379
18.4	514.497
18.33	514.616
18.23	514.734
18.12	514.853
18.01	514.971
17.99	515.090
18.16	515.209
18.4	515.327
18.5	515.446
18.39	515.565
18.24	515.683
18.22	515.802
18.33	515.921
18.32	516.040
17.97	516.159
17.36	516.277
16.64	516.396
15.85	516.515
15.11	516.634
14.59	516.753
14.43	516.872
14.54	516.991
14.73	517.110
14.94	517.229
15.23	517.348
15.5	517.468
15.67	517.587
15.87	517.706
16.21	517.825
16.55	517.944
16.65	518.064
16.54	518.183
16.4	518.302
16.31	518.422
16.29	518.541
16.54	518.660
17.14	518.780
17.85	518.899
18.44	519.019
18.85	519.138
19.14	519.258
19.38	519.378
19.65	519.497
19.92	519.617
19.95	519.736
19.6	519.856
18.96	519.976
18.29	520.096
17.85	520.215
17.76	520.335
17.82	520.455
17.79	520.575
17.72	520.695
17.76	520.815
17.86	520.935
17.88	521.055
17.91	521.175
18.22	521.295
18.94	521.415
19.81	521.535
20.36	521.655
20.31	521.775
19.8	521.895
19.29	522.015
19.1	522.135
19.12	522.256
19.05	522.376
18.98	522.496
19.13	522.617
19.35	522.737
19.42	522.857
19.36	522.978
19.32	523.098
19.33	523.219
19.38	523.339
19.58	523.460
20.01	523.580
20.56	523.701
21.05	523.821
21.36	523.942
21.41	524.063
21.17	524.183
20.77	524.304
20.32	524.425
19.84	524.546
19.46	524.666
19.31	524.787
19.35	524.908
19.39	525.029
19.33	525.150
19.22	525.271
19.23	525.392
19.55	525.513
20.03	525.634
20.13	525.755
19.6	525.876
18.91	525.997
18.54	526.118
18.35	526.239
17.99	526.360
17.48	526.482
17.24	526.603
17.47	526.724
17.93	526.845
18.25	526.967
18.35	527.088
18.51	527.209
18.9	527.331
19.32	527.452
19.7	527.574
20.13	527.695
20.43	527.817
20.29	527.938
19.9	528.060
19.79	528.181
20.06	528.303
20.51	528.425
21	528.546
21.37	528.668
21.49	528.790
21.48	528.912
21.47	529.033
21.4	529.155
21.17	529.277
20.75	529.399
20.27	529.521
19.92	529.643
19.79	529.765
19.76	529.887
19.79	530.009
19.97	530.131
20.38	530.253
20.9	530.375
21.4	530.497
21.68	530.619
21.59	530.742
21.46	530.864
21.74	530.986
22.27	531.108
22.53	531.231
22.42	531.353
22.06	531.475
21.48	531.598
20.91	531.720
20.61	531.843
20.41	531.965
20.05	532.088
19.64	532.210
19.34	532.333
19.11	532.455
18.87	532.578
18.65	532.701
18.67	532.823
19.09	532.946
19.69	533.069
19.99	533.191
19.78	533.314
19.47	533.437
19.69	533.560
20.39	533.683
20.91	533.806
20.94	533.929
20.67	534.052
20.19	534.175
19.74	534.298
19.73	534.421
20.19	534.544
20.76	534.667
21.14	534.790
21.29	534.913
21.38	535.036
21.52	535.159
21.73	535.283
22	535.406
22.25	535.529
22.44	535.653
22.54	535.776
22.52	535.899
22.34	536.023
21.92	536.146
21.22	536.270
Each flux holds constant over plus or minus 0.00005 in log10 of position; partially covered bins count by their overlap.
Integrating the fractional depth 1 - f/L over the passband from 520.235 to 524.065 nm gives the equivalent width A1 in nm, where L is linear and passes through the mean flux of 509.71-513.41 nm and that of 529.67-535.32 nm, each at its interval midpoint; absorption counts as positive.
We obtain 0.047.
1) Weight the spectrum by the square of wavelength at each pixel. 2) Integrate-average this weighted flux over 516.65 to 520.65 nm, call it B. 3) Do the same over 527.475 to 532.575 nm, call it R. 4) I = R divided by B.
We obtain 1.26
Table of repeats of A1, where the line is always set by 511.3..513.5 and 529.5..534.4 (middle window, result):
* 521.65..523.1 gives -0.008 nm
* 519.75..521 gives 0.056 nm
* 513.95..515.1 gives 0.012 nm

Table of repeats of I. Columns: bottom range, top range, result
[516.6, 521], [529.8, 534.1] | 1.25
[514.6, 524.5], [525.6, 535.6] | 1.16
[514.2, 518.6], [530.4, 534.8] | 1.29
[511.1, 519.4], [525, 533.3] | 1.20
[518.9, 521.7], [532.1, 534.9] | 1.12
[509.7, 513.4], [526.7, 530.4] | 1.17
